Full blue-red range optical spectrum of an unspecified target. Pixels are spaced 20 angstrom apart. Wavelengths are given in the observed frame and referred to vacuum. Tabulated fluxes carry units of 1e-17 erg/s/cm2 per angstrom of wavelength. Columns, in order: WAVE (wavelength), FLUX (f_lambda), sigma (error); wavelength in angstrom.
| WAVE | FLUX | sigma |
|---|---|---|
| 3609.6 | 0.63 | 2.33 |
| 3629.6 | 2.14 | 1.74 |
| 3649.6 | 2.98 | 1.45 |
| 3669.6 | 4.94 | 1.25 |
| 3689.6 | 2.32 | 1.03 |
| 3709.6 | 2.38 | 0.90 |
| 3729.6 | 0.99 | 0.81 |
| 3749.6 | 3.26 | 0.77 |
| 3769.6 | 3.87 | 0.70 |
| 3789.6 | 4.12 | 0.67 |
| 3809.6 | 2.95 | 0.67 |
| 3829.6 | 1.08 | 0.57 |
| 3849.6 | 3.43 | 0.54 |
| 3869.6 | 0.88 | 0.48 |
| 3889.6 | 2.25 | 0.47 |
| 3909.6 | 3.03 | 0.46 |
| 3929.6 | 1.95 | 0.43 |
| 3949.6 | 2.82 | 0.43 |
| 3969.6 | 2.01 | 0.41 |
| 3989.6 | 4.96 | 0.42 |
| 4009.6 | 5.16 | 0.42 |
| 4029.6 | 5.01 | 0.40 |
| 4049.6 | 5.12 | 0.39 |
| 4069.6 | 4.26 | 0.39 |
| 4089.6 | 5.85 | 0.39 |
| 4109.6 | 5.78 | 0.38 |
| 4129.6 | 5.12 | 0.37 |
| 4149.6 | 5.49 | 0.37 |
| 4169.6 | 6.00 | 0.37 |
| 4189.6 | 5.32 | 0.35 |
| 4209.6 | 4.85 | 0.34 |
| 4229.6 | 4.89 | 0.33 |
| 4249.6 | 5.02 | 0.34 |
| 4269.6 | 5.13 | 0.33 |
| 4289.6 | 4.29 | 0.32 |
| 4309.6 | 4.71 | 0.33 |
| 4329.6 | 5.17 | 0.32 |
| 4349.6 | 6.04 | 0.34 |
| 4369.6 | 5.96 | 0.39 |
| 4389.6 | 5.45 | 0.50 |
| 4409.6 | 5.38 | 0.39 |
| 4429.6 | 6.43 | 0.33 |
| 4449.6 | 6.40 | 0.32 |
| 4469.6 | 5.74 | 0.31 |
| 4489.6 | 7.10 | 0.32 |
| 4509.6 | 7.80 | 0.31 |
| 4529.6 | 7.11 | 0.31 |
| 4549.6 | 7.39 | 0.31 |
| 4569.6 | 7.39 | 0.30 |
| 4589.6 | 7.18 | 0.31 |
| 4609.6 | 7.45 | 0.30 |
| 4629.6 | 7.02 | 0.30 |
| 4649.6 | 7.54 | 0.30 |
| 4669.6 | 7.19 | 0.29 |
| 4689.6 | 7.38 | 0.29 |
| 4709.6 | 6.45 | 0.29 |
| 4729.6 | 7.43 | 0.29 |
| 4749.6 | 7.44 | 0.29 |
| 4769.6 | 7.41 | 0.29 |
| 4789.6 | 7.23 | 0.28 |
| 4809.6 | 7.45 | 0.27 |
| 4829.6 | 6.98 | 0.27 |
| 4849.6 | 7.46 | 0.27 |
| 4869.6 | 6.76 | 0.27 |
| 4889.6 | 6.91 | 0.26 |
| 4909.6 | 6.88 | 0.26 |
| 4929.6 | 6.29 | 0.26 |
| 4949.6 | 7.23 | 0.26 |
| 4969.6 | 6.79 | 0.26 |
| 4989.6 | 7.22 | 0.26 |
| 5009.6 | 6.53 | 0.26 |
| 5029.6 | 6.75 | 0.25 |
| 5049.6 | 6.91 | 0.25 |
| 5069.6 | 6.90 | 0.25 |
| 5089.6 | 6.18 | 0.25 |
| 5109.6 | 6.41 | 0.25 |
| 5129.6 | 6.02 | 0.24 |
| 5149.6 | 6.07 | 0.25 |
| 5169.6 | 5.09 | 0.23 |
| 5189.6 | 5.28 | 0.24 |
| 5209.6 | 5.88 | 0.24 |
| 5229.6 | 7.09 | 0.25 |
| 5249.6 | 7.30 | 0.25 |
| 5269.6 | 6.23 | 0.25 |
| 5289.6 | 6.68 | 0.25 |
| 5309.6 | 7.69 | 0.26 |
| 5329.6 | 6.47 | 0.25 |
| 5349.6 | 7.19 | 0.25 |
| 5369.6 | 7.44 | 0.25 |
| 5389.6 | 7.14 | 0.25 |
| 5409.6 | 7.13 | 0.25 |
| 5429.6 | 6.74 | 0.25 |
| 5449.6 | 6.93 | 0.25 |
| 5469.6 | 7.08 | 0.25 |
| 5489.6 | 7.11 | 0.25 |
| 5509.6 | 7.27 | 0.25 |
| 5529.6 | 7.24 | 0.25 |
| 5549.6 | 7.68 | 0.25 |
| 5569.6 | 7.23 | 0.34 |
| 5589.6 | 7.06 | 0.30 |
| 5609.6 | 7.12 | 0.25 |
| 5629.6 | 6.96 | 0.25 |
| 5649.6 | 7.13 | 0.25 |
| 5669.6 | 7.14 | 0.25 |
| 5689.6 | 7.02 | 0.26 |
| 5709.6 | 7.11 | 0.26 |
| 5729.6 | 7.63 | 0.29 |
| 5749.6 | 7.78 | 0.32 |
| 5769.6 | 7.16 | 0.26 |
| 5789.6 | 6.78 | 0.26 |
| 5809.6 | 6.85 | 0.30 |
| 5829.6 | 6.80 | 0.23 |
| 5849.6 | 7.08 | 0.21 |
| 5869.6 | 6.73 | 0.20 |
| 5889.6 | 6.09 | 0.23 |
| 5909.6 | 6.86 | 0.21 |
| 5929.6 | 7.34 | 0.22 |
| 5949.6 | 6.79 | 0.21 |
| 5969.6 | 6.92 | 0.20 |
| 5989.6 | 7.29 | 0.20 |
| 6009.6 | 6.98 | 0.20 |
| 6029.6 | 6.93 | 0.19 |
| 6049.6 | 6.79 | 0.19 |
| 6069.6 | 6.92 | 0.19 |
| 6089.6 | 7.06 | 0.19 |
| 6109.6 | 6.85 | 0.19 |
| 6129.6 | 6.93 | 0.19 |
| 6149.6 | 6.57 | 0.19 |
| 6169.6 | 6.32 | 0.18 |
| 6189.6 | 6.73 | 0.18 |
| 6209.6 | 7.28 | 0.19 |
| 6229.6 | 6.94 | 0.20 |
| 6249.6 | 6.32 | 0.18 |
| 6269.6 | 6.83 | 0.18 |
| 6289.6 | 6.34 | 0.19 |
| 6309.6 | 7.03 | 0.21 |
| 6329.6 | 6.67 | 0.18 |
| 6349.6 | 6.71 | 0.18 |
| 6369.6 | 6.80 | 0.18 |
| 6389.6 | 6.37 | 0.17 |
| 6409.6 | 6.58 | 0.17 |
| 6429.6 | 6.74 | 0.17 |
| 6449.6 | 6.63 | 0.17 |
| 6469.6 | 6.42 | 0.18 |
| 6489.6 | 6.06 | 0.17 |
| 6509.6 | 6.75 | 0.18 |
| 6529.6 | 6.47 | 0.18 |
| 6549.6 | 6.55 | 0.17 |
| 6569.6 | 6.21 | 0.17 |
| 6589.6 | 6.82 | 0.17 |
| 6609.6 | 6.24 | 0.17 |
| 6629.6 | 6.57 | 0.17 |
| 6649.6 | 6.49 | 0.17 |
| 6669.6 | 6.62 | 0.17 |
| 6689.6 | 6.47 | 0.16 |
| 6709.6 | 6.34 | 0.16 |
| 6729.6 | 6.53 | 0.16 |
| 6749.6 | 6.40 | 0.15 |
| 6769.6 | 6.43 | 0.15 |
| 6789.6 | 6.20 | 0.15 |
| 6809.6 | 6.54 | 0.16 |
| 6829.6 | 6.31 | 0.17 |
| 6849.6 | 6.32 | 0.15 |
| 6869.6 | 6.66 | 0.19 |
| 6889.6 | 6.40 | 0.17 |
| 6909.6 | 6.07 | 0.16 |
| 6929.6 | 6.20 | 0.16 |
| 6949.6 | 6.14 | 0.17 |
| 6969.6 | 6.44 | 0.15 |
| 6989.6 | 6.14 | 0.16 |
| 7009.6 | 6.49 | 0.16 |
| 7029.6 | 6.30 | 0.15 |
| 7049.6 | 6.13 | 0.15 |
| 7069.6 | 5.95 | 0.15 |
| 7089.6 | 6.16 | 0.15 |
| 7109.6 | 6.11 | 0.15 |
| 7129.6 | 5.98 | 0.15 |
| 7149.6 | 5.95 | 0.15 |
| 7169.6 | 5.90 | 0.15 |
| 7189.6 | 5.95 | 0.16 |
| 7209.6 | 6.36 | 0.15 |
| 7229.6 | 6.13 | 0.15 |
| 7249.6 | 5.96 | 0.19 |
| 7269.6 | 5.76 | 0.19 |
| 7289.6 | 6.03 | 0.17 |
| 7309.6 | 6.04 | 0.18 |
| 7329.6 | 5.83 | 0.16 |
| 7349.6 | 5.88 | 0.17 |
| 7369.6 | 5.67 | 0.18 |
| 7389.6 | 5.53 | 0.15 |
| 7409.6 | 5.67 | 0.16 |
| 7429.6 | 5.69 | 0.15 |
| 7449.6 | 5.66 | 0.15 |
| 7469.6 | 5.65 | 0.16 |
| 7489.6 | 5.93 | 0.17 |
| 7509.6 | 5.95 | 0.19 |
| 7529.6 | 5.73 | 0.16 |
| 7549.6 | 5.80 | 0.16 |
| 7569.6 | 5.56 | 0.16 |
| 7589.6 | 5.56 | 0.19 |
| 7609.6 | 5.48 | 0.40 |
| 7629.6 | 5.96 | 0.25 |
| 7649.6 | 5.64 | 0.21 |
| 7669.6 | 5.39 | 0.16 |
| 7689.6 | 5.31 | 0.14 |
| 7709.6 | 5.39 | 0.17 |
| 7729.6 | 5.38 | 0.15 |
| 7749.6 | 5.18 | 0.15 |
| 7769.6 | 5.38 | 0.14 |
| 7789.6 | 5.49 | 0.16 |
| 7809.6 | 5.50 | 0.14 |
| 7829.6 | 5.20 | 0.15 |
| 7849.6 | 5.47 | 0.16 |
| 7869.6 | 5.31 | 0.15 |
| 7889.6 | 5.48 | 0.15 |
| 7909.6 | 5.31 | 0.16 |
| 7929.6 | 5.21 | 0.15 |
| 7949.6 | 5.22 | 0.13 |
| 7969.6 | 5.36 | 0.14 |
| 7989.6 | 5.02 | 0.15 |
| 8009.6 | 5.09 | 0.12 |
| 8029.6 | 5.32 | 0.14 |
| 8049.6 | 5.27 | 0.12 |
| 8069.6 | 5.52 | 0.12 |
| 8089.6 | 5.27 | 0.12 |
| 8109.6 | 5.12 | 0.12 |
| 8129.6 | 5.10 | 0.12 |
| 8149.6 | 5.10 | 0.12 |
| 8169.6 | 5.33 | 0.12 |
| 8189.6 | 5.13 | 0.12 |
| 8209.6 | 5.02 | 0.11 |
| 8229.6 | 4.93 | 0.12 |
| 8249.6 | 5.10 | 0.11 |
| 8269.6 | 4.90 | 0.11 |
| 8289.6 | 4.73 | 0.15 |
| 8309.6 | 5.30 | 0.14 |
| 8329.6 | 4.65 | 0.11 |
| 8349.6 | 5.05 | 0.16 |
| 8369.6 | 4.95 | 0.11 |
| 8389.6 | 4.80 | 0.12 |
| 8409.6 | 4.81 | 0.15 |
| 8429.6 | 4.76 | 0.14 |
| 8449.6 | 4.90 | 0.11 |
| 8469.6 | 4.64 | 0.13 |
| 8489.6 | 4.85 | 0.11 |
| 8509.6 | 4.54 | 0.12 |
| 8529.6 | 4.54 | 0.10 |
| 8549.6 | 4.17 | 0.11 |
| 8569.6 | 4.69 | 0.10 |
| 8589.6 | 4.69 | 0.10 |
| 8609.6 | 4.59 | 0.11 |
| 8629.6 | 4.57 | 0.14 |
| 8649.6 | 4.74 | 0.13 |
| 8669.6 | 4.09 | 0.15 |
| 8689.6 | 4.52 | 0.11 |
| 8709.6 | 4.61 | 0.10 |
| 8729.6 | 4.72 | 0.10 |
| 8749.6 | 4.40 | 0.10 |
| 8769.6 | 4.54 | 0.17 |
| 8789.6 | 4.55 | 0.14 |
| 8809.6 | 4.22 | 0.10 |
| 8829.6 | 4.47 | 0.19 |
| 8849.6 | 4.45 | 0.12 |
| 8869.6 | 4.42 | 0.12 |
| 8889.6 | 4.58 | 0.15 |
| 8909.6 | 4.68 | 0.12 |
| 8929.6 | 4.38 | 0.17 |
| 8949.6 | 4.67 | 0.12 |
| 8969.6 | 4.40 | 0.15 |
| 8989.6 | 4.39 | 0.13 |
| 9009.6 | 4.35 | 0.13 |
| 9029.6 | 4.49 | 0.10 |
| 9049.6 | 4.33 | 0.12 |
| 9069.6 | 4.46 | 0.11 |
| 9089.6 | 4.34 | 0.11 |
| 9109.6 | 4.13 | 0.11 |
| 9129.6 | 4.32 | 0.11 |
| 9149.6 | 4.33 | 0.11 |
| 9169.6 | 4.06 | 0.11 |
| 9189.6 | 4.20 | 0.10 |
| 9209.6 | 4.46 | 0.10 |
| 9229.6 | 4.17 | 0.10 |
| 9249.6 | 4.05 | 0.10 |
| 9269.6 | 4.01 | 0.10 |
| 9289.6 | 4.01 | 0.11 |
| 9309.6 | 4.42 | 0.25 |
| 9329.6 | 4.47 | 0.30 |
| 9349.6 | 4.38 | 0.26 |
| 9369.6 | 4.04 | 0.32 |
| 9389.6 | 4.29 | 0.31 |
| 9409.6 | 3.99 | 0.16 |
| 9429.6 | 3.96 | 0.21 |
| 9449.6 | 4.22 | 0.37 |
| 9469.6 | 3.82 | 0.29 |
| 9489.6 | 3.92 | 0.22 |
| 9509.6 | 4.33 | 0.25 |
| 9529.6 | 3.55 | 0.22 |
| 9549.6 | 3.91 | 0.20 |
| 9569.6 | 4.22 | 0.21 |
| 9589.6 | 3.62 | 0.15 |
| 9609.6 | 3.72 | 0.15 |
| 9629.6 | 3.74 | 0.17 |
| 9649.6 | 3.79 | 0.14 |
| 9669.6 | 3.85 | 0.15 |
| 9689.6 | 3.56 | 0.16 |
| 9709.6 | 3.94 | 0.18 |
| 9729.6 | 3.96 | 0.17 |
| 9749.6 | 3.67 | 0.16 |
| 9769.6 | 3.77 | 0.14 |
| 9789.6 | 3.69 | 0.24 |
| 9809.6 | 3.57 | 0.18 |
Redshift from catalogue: 0.000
